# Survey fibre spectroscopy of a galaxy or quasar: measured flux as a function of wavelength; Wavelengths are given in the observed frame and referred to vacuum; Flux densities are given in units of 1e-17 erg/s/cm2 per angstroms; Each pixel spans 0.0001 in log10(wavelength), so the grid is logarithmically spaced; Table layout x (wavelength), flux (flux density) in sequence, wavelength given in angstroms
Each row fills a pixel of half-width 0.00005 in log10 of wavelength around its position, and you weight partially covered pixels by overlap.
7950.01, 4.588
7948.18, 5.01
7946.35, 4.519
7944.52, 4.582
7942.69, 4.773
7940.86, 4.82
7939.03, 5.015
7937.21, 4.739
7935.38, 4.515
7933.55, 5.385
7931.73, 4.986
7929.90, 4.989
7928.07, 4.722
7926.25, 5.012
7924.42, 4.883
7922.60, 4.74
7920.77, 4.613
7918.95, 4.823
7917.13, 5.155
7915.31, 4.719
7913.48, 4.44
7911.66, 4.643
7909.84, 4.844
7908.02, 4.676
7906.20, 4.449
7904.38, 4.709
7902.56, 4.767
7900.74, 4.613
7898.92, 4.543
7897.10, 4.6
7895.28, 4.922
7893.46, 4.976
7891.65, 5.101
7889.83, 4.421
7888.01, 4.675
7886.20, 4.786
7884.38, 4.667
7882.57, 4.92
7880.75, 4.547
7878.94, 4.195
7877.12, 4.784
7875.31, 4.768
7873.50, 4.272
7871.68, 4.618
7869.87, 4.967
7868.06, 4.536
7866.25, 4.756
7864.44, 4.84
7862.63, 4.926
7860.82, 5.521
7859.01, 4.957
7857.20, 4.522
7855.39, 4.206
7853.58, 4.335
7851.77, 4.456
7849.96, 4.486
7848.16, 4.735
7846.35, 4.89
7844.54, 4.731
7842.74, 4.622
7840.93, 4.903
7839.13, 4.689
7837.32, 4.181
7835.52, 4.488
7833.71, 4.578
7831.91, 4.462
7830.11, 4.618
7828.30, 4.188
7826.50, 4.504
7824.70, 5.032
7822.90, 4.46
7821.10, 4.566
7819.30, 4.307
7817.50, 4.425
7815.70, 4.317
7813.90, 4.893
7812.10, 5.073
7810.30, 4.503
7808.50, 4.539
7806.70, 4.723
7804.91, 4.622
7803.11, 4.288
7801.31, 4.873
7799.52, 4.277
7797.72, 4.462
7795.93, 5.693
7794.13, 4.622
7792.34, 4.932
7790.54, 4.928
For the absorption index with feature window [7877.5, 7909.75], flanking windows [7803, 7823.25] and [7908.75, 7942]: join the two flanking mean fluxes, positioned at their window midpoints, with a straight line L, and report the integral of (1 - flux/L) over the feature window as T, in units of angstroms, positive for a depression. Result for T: 0.5 angstroms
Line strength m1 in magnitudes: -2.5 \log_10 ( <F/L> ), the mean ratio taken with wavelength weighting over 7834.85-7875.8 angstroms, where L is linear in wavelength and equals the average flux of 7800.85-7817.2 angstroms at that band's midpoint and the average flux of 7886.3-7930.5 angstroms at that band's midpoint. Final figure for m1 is 0.00 mag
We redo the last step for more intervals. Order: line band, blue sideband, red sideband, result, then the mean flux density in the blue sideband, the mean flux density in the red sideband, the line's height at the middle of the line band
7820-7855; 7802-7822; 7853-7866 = 0.03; 4.57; 4.77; 4.68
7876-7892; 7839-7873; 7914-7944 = 0.02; 4.72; 4.86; 4.77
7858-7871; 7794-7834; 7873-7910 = -0.06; 4.61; 4.68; 4.66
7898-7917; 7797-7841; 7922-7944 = 0.03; 4.55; 4.88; 4.81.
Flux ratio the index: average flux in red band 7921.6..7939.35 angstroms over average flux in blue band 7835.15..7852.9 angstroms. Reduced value 1.06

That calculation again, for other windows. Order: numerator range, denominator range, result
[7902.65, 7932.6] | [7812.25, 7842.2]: 1.05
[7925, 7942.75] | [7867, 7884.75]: 1.06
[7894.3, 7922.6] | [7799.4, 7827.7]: 1.02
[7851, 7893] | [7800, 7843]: 1.03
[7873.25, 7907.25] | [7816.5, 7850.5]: 1.02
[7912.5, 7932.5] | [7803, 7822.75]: 1.05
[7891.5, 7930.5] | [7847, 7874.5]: 1.02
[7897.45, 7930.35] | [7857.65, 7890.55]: 1.00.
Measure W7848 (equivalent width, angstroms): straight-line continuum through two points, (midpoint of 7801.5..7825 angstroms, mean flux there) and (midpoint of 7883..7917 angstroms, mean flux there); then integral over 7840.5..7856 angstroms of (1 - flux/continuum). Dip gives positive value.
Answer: 0.2 angstroms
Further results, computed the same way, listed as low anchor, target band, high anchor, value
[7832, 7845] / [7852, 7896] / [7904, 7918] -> -0.6 angstroms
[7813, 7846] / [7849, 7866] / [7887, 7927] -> -0.3 angstroms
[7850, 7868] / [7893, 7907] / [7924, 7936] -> 0.4 angstroms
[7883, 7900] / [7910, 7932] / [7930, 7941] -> 0.3 angstroms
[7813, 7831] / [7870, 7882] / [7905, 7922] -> 0.2 angstroms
